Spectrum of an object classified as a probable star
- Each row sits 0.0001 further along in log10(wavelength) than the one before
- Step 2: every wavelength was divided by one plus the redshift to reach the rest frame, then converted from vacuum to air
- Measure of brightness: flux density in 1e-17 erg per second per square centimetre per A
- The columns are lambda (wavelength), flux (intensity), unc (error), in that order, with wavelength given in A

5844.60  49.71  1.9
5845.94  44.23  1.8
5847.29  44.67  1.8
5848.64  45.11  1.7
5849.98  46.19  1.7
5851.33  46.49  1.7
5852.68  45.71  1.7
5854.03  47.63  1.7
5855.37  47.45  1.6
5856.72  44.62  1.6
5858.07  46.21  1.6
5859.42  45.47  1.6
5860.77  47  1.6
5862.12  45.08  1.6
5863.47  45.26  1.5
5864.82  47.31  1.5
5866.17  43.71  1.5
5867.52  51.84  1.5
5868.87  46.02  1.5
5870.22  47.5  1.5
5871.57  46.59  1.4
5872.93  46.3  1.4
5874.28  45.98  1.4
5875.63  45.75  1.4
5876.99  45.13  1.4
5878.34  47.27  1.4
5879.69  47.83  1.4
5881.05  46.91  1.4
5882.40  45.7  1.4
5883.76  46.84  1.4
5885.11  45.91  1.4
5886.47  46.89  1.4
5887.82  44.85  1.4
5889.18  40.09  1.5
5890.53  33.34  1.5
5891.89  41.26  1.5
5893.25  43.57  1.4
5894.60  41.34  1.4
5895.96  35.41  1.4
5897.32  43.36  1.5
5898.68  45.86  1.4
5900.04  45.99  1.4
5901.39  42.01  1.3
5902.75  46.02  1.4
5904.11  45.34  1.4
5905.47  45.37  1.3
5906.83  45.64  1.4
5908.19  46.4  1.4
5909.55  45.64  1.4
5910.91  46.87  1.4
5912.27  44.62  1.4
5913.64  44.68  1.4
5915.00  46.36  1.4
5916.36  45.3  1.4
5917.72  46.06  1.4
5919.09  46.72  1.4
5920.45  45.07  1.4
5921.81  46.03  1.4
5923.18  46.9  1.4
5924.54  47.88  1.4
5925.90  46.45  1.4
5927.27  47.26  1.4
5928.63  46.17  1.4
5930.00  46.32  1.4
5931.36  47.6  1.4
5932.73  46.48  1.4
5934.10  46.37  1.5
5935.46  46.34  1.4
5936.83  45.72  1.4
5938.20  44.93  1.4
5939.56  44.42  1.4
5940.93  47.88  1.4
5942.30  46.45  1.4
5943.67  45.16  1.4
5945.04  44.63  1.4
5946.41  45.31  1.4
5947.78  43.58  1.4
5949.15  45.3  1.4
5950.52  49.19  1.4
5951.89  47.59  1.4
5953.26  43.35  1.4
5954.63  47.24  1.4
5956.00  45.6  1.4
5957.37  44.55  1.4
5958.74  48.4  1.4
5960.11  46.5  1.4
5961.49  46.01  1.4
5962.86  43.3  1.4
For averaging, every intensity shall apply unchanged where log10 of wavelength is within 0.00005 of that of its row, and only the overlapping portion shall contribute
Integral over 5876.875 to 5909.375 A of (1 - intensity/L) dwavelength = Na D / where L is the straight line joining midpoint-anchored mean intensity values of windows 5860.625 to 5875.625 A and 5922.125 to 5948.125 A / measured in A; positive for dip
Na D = 1.6 A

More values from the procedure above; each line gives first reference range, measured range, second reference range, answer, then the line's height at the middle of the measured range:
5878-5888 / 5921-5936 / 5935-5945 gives -0.3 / 45.9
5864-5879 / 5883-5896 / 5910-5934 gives 1.2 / 46.5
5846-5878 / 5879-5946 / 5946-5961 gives 1.5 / 46.1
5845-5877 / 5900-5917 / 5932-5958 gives 0.2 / 46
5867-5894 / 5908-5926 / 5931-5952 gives -0.1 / 45.7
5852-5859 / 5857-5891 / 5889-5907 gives -0.8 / 44.6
